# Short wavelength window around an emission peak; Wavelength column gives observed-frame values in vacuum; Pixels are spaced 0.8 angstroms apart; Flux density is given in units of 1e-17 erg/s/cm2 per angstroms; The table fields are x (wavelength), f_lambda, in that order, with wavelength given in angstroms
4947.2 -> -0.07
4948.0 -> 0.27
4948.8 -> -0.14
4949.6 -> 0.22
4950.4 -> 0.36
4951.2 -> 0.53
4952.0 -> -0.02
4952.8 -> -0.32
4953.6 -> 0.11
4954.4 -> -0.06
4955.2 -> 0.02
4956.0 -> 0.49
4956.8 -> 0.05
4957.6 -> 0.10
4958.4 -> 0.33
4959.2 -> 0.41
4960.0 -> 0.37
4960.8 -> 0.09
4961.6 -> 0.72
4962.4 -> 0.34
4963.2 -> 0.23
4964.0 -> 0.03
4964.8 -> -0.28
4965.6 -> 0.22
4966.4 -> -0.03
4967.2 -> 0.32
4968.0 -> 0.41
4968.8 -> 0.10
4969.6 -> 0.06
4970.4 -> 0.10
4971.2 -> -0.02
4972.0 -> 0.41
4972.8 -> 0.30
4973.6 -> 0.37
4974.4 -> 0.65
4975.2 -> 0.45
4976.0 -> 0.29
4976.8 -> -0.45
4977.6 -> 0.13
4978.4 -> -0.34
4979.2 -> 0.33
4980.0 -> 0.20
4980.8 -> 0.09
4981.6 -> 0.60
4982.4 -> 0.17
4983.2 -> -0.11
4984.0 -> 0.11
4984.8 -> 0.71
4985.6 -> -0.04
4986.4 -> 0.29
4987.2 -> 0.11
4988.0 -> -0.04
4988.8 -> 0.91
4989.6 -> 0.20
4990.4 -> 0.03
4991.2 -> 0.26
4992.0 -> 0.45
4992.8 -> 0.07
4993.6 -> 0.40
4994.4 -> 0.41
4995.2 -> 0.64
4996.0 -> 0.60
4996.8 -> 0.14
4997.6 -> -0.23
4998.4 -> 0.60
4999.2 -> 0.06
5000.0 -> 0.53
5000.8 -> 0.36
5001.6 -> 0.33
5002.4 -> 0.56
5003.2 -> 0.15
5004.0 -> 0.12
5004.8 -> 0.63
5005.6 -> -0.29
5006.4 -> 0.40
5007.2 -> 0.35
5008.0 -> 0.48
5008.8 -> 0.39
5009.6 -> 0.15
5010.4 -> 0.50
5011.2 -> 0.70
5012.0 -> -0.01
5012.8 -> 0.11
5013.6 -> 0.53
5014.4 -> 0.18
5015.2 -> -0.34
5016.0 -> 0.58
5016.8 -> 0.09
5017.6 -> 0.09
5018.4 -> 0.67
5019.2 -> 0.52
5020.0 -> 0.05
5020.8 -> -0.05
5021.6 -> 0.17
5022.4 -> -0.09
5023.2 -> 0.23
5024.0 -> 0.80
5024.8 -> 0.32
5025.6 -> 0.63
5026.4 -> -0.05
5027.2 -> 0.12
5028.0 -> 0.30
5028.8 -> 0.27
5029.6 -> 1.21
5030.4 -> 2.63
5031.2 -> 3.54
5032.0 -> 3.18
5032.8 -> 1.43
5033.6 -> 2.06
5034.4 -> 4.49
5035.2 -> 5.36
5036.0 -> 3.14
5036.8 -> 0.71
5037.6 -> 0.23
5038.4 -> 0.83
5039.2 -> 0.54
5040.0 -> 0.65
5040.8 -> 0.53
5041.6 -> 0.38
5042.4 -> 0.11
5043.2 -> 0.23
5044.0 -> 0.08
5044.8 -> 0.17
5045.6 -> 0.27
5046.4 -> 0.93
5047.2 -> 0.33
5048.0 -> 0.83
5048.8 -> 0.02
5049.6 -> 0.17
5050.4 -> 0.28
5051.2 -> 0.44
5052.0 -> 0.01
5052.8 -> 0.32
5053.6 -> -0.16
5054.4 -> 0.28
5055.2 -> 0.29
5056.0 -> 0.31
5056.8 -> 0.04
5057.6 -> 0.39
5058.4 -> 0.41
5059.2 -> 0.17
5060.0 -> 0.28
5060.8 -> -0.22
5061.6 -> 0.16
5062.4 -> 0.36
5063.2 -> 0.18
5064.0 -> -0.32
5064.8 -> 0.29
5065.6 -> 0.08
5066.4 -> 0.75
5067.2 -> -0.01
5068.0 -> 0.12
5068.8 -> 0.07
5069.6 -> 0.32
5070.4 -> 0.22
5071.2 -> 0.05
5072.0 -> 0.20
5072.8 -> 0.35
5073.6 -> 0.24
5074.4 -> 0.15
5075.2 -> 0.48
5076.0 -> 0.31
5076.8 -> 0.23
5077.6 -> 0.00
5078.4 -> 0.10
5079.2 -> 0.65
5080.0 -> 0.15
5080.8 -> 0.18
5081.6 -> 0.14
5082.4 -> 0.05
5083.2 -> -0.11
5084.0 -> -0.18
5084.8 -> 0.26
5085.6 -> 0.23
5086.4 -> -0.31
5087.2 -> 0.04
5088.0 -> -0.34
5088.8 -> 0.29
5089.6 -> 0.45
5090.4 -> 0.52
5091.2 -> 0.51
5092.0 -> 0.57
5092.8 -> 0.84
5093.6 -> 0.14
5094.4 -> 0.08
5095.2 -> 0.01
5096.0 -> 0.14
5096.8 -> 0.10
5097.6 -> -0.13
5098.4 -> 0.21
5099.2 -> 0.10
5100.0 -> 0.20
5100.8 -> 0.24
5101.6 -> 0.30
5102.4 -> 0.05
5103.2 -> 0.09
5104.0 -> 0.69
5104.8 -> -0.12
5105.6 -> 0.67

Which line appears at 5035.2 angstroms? [O II]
